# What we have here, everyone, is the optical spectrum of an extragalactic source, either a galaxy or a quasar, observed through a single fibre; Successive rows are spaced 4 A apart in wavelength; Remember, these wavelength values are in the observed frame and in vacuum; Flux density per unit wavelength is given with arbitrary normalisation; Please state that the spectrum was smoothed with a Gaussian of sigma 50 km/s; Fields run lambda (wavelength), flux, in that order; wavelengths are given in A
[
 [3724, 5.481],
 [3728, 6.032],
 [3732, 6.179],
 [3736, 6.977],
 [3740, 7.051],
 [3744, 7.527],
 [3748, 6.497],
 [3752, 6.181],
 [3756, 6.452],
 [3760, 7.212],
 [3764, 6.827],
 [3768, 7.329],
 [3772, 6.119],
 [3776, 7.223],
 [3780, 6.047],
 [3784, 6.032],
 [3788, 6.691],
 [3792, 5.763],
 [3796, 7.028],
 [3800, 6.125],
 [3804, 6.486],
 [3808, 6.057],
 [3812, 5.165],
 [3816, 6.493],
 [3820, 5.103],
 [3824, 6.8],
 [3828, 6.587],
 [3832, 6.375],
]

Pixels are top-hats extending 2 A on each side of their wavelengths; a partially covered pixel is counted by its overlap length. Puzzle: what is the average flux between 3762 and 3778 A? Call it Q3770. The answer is 6.87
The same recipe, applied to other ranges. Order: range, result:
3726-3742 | 6.56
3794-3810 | 6.42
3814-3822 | 5.8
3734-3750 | 7.01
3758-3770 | 7.12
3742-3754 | 6.74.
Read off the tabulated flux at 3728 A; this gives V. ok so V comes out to 6.032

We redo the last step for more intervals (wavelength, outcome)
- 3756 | 6.452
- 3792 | 5.763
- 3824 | 6.8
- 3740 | 7.051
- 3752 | 6.181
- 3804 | 6.486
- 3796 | 7.028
